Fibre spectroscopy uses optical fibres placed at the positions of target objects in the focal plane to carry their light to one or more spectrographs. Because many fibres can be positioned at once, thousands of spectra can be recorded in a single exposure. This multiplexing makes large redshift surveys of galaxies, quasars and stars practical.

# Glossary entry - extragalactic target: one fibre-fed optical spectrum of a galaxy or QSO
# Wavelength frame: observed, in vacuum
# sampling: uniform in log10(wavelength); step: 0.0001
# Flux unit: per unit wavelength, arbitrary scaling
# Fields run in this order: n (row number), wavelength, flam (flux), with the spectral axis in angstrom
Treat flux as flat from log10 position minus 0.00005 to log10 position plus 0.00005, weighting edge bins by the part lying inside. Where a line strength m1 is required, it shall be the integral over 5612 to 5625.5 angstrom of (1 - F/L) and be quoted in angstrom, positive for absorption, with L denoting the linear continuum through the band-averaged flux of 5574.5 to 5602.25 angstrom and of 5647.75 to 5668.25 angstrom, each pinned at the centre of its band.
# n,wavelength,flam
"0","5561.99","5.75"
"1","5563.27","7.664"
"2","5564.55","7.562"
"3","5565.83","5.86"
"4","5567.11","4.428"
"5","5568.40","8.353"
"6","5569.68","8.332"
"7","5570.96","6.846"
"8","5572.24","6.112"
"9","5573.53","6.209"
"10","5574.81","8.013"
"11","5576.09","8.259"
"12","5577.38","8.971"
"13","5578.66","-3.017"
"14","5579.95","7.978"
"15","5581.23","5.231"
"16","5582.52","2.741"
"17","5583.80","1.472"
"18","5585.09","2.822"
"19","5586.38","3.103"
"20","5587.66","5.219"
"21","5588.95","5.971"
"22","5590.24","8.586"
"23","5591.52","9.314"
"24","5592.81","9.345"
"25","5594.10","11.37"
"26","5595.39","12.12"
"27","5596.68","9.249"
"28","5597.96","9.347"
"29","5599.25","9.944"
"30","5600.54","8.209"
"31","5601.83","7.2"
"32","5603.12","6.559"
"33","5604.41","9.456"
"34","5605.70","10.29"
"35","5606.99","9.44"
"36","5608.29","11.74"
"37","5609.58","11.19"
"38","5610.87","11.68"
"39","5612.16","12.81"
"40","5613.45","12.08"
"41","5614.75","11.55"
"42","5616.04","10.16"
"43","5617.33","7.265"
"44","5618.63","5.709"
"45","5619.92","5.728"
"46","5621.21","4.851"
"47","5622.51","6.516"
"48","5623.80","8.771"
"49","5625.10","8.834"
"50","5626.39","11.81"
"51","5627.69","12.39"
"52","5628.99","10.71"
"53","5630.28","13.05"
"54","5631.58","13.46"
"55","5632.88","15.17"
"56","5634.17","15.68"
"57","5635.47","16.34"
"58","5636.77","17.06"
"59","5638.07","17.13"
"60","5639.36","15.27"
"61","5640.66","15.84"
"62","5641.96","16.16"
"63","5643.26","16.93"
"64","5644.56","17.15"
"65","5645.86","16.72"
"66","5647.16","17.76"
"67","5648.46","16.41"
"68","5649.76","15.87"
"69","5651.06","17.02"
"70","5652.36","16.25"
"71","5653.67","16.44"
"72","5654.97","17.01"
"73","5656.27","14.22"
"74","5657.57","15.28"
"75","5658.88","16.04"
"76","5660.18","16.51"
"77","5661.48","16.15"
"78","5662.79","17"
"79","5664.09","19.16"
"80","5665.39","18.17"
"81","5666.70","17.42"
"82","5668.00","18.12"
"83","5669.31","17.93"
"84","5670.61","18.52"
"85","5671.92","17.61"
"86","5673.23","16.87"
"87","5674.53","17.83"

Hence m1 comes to 3.2 angstrom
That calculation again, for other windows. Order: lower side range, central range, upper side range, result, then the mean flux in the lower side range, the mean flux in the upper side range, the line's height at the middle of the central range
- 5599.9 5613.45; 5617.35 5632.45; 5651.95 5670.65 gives 3.84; 9.97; 16.9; 12.3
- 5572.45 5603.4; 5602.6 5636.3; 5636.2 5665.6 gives 3.23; 6.84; 16.6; 11.7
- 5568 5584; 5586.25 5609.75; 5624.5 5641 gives 0.43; 5.89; 14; 9.05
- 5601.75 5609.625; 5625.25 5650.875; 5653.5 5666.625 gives -2.69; 9.43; 16.6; 13.7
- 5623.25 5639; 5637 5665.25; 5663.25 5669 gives -0.81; 13.4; 18.2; 16.1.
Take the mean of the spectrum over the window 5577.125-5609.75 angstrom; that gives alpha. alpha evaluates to 7.39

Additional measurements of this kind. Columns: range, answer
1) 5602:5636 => 10.4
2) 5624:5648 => 14.8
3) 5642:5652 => 16.8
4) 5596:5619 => 9.71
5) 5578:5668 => 11.6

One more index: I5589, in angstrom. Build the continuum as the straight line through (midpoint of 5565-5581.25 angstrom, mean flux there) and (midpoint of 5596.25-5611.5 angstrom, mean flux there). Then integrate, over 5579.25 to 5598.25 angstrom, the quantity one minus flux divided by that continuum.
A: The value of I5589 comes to 3.0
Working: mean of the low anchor 6.33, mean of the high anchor 9.53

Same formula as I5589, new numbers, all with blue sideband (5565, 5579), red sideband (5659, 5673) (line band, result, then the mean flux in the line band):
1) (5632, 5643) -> -1.4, 16.1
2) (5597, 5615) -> 0.8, 10.1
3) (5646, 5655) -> -0.5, 16.7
